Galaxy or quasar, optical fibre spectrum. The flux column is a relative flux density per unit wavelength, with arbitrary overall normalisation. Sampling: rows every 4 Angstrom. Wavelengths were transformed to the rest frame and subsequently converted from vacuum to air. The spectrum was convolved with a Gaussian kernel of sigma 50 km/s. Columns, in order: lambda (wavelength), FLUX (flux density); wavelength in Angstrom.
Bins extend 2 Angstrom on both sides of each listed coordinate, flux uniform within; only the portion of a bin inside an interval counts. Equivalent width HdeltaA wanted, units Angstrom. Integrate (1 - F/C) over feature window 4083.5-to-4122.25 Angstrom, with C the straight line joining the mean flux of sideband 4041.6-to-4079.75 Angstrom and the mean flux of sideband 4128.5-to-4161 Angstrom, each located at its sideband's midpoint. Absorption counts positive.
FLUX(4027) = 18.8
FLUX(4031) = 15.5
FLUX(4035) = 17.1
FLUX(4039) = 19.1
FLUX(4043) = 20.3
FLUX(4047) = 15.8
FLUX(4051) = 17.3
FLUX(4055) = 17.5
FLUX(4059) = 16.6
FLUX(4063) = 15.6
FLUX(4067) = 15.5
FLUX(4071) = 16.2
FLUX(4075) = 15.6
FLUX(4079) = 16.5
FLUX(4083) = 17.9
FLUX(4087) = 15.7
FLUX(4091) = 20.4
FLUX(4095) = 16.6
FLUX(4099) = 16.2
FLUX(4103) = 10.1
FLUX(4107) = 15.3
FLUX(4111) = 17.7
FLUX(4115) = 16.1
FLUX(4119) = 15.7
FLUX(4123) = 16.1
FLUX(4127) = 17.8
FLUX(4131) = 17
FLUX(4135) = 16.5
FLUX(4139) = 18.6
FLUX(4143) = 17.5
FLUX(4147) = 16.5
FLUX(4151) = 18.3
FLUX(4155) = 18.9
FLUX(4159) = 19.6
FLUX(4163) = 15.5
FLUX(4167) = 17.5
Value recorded 2.67 Angstrom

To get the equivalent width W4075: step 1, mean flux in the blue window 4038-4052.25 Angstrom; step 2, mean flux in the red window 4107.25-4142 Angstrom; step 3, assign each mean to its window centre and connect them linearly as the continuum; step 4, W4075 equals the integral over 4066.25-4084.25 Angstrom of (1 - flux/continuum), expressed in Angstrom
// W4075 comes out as 1.32 Angstrom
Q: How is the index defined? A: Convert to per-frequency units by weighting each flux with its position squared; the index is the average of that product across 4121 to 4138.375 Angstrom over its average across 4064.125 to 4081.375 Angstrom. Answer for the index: 1.09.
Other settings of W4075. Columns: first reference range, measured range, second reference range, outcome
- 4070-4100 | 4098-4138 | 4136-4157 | 3.5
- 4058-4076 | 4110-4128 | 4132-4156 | 0.5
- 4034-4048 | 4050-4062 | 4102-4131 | 0.6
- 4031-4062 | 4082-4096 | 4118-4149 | -0.4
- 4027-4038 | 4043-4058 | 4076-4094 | -0.1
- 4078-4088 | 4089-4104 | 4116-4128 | 0.4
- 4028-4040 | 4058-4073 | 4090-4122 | 0.6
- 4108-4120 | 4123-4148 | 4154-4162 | 0.5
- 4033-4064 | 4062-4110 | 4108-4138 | 3.0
